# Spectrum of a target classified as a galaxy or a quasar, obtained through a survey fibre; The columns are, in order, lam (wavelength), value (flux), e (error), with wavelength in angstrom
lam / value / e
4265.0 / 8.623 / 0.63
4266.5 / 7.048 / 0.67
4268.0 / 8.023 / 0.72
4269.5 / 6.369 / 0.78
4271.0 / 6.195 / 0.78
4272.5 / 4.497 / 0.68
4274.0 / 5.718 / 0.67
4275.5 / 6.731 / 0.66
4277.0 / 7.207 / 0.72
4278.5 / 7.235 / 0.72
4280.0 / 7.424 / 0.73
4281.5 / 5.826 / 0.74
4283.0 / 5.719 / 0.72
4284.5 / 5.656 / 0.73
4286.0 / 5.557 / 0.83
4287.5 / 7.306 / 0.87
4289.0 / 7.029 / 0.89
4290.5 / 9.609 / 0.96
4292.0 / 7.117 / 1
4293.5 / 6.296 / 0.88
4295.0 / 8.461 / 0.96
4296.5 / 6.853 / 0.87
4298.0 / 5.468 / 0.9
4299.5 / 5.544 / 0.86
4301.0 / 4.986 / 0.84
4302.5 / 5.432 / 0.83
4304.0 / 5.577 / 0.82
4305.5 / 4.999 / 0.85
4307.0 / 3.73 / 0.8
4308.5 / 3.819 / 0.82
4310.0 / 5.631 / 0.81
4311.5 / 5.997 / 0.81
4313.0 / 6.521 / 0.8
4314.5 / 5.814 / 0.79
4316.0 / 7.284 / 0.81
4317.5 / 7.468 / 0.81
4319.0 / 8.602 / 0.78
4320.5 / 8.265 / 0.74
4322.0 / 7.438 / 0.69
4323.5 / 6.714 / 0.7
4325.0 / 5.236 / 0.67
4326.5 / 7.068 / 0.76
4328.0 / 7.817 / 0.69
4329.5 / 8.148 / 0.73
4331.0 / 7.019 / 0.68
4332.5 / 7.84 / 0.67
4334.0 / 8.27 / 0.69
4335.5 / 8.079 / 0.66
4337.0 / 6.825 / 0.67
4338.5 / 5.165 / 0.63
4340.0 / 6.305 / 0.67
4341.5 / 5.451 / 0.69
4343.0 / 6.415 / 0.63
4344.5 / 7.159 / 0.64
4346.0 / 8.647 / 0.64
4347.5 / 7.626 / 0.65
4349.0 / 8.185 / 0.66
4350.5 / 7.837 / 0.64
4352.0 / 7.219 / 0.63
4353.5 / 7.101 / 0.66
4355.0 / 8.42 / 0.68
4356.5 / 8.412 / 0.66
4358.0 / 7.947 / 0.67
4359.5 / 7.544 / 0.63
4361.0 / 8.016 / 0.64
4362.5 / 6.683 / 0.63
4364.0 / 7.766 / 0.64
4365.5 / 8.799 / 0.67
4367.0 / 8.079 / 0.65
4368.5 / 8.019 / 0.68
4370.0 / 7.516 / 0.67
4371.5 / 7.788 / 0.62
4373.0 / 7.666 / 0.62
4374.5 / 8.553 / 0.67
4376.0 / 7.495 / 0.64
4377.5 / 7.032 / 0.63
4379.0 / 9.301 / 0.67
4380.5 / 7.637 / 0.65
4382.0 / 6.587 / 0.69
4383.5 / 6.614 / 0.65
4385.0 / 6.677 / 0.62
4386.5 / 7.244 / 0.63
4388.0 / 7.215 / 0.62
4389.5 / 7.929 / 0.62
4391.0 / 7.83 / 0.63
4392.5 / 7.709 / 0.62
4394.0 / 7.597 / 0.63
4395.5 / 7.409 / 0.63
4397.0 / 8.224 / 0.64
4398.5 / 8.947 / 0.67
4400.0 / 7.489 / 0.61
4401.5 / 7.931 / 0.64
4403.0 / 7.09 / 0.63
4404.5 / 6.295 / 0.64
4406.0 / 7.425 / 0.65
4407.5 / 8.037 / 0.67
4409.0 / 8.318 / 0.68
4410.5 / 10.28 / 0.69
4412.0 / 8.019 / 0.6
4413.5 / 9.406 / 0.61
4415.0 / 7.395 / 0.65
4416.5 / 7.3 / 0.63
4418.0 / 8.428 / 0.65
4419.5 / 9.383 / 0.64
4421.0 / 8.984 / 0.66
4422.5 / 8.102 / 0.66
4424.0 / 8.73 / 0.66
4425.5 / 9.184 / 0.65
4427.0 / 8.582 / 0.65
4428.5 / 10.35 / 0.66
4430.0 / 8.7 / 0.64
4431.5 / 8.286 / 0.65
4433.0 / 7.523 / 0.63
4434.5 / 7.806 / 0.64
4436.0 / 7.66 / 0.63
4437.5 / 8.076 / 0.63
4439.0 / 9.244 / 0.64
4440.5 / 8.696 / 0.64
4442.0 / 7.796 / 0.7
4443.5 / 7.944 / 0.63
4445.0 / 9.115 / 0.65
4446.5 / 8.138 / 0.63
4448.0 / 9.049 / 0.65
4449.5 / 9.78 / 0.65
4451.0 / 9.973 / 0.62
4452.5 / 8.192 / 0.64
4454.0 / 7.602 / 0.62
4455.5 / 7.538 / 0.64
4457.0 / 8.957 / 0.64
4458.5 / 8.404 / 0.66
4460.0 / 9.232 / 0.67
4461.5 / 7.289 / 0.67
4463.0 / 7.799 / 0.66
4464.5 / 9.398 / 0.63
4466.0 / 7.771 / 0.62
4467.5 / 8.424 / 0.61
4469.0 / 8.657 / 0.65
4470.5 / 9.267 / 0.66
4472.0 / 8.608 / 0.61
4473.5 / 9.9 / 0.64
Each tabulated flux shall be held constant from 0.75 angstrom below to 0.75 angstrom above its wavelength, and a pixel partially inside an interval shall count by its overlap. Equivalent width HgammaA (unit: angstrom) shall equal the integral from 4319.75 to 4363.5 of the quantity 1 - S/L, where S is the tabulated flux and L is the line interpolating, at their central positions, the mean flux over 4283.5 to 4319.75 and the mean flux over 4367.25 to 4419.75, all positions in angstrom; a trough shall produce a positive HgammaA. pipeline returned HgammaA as -2.5 angstrom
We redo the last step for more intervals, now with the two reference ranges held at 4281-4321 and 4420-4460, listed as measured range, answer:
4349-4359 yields -0.94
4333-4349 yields -0.24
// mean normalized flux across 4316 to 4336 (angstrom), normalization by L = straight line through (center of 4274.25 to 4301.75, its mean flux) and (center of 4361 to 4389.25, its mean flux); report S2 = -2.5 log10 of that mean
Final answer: -0.07 mag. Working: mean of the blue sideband 6.65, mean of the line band 7.52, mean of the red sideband 7.61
